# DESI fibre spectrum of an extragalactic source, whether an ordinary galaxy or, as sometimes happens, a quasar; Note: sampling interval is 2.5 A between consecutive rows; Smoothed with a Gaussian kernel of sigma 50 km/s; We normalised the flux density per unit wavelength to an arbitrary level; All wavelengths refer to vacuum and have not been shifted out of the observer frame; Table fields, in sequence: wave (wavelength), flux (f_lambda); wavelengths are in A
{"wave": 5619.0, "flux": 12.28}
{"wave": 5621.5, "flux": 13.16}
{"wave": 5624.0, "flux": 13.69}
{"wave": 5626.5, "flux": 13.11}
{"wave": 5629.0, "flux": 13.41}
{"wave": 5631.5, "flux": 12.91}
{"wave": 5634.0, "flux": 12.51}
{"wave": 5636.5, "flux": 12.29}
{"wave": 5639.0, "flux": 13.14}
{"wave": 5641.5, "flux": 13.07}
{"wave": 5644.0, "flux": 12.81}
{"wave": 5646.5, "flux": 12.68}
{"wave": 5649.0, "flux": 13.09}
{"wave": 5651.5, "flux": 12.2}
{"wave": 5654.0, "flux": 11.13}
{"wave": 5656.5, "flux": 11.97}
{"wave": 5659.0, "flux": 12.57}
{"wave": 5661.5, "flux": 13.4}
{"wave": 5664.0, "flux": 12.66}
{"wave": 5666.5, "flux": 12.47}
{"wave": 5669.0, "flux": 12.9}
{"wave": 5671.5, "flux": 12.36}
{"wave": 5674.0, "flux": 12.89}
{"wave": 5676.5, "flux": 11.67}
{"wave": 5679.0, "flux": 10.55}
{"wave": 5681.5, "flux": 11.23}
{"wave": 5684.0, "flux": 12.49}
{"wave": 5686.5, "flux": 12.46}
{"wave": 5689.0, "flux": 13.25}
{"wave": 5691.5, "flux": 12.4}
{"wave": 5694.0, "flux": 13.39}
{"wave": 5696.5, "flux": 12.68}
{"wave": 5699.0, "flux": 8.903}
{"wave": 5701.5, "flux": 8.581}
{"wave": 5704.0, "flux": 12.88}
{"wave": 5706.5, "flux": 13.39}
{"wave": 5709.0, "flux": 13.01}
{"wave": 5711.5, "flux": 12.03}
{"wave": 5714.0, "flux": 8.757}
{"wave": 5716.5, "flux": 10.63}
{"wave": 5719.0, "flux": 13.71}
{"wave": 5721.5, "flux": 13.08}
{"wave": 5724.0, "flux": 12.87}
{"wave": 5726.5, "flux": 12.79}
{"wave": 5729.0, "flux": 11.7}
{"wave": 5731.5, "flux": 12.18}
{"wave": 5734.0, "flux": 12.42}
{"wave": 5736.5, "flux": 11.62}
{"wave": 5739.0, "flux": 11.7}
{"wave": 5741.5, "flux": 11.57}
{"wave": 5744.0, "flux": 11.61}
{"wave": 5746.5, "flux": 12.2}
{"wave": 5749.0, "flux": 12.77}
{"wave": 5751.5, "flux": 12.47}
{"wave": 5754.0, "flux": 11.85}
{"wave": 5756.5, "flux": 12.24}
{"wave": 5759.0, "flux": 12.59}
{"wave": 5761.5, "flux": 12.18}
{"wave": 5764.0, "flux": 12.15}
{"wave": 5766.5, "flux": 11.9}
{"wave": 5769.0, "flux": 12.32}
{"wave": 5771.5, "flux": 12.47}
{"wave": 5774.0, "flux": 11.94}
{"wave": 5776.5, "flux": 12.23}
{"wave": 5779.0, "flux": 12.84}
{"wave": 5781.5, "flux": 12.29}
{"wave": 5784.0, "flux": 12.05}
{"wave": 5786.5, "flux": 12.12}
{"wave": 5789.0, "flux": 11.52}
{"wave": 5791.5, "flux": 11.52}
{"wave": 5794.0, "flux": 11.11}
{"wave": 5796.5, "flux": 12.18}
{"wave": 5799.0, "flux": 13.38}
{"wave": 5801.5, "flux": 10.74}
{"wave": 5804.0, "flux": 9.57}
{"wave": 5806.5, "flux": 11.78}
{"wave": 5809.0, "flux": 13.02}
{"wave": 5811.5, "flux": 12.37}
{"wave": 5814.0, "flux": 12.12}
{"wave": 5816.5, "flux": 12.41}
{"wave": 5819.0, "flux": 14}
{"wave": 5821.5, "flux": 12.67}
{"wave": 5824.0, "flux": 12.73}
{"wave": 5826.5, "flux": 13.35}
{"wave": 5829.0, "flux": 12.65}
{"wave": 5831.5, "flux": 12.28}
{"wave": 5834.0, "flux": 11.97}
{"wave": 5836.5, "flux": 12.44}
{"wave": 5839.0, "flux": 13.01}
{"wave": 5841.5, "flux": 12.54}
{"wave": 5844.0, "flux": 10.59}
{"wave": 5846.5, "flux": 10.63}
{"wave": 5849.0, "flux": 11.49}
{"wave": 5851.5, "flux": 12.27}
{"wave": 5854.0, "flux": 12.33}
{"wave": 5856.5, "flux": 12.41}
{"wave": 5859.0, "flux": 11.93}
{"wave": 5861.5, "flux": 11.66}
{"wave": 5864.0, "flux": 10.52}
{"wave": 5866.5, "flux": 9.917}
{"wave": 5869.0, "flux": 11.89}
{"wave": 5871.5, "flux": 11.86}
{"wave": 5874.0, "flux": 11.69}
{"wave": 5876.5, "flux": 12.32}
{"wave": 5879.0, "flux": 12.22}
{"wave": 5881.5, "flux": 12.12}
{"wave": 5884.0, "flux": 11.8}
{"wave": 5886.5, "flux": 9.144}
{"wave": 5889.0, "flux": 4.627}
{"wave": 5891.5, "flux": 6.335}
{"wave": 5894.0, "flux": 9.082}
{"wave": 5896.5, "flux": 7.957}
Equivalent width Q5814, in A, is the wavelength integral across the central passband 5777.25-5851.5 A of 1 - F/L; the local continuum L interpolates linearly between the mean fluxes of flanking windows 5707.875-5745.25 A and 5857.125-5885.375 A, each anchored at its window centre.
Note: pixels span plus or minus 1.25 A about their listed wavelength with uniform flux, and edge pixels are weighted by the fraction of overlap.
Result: -2.2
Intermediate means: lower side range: 12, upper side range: 11.6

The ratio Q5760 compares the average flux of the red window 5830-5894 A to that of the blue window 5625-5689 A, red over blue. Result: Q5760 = 0.89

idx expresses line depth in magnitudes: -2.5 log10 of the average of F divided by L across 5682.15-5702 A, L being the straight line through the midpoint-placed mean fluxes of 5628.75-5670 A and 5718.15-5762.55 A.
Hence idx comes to 0.05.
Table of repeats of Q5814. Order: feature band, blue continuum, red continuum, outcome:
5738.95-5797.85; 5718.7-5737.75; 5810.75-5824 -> 2.39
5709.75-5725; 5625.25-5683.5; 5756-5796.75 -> 0.51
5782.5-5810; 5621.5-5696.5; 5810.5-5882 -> 1.12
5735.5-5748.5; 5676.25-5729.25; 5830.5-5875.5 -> 0.09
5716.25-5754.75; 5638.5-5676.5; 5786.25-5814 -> -0.35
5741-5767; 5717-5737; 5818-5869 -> 0.51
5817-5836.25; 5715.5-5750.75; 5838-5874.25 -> -1.62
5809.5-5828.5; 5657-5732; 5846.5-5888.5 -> -1.92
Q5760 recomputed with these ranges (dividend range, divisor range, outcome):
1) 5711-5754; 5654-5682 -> 0.98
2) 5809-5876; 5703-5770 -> 0.99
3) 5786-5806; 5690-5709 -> 0.97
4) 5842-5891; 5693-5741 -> 0.93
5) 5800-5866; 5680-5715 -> 1.02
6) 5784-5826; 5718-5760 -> 0.98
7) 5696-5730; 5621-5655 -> 0.92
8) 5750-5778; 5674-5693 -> 1.01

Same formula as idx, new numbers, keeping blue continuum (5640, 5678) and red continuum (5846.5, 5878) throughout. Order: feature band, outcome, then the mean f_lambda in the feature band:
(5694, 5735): 0.03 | 11.9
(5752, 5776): -0.01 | 12.2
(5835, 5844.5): -0.05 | 12.3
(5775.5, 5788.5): -0.02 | 12.3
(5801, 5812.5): 0.03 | 11.5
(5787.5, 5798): 0.03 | 11.6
